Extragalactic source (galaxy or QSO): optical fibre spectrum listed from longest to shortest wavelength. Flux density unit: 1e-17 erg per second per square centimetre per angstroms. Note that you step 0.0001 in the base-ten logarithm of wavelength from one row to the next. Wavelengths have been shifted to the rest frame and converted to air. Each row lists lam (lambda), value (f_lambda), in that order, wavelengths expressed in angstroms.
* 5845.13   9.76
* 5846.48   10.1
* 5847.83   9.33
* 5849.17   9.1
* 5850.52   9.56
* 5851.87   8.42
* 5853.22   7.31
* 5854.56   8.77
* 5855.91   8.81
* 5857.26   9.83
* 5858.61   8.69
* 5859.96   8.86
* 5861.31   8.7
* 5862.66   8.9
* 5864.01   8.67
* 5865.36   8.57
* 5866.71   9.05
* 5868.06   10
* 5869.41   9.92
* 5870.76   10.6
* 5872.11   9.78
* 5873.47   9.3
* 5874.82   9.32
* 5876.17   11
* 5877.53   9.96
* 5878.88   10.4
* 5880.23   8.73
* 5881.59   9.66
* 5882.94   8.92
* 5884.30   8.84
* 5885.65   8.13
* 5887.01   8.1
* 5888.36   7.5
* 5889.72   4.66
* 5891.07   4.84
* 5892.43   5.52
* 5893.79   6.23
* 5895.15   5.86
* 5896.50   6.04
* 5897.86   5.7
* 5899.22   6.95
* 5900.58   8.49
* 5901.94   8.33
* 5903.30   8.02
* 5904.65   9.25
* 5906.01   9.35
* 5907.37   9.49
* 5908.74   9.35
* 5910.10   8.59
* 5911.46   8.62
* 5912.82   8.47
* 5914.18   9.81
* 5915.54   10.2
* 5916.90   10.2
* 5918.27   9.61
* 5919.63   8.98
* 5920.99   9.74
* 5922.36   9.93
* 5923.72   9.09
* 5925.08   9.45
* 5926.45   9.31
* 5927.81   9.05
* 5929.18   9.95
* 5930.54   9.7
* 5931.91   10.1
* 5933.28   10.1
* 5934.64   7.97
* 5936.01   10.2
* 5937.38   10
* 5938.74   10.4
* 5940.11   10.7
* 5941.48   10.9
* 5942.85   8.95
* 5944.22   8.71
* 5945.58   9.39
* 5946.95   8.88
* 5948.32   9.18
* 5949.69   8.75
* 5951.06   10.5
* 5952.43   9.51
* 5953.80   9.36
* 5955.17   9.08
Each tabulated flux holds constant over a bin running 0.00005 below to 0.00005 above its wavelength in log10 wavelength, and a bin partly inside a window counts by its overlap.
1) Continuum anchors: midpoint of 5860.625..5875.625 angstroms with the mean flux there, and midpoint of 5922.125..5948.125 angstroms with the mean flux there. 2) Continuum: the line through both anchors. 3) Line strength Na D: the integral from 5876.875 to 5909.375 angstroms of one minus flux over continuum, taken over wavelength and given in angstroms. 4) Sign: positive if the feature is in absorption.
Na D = 5.5 angstroms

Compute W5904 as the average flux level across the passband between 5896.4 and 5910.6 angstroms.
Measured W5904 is 8.22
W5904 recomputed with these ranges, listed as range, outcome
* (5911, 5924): 9.49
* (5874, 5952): 8.85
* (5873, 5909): 8.05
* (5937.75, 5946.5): 9.83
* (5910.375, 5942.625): 9.65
